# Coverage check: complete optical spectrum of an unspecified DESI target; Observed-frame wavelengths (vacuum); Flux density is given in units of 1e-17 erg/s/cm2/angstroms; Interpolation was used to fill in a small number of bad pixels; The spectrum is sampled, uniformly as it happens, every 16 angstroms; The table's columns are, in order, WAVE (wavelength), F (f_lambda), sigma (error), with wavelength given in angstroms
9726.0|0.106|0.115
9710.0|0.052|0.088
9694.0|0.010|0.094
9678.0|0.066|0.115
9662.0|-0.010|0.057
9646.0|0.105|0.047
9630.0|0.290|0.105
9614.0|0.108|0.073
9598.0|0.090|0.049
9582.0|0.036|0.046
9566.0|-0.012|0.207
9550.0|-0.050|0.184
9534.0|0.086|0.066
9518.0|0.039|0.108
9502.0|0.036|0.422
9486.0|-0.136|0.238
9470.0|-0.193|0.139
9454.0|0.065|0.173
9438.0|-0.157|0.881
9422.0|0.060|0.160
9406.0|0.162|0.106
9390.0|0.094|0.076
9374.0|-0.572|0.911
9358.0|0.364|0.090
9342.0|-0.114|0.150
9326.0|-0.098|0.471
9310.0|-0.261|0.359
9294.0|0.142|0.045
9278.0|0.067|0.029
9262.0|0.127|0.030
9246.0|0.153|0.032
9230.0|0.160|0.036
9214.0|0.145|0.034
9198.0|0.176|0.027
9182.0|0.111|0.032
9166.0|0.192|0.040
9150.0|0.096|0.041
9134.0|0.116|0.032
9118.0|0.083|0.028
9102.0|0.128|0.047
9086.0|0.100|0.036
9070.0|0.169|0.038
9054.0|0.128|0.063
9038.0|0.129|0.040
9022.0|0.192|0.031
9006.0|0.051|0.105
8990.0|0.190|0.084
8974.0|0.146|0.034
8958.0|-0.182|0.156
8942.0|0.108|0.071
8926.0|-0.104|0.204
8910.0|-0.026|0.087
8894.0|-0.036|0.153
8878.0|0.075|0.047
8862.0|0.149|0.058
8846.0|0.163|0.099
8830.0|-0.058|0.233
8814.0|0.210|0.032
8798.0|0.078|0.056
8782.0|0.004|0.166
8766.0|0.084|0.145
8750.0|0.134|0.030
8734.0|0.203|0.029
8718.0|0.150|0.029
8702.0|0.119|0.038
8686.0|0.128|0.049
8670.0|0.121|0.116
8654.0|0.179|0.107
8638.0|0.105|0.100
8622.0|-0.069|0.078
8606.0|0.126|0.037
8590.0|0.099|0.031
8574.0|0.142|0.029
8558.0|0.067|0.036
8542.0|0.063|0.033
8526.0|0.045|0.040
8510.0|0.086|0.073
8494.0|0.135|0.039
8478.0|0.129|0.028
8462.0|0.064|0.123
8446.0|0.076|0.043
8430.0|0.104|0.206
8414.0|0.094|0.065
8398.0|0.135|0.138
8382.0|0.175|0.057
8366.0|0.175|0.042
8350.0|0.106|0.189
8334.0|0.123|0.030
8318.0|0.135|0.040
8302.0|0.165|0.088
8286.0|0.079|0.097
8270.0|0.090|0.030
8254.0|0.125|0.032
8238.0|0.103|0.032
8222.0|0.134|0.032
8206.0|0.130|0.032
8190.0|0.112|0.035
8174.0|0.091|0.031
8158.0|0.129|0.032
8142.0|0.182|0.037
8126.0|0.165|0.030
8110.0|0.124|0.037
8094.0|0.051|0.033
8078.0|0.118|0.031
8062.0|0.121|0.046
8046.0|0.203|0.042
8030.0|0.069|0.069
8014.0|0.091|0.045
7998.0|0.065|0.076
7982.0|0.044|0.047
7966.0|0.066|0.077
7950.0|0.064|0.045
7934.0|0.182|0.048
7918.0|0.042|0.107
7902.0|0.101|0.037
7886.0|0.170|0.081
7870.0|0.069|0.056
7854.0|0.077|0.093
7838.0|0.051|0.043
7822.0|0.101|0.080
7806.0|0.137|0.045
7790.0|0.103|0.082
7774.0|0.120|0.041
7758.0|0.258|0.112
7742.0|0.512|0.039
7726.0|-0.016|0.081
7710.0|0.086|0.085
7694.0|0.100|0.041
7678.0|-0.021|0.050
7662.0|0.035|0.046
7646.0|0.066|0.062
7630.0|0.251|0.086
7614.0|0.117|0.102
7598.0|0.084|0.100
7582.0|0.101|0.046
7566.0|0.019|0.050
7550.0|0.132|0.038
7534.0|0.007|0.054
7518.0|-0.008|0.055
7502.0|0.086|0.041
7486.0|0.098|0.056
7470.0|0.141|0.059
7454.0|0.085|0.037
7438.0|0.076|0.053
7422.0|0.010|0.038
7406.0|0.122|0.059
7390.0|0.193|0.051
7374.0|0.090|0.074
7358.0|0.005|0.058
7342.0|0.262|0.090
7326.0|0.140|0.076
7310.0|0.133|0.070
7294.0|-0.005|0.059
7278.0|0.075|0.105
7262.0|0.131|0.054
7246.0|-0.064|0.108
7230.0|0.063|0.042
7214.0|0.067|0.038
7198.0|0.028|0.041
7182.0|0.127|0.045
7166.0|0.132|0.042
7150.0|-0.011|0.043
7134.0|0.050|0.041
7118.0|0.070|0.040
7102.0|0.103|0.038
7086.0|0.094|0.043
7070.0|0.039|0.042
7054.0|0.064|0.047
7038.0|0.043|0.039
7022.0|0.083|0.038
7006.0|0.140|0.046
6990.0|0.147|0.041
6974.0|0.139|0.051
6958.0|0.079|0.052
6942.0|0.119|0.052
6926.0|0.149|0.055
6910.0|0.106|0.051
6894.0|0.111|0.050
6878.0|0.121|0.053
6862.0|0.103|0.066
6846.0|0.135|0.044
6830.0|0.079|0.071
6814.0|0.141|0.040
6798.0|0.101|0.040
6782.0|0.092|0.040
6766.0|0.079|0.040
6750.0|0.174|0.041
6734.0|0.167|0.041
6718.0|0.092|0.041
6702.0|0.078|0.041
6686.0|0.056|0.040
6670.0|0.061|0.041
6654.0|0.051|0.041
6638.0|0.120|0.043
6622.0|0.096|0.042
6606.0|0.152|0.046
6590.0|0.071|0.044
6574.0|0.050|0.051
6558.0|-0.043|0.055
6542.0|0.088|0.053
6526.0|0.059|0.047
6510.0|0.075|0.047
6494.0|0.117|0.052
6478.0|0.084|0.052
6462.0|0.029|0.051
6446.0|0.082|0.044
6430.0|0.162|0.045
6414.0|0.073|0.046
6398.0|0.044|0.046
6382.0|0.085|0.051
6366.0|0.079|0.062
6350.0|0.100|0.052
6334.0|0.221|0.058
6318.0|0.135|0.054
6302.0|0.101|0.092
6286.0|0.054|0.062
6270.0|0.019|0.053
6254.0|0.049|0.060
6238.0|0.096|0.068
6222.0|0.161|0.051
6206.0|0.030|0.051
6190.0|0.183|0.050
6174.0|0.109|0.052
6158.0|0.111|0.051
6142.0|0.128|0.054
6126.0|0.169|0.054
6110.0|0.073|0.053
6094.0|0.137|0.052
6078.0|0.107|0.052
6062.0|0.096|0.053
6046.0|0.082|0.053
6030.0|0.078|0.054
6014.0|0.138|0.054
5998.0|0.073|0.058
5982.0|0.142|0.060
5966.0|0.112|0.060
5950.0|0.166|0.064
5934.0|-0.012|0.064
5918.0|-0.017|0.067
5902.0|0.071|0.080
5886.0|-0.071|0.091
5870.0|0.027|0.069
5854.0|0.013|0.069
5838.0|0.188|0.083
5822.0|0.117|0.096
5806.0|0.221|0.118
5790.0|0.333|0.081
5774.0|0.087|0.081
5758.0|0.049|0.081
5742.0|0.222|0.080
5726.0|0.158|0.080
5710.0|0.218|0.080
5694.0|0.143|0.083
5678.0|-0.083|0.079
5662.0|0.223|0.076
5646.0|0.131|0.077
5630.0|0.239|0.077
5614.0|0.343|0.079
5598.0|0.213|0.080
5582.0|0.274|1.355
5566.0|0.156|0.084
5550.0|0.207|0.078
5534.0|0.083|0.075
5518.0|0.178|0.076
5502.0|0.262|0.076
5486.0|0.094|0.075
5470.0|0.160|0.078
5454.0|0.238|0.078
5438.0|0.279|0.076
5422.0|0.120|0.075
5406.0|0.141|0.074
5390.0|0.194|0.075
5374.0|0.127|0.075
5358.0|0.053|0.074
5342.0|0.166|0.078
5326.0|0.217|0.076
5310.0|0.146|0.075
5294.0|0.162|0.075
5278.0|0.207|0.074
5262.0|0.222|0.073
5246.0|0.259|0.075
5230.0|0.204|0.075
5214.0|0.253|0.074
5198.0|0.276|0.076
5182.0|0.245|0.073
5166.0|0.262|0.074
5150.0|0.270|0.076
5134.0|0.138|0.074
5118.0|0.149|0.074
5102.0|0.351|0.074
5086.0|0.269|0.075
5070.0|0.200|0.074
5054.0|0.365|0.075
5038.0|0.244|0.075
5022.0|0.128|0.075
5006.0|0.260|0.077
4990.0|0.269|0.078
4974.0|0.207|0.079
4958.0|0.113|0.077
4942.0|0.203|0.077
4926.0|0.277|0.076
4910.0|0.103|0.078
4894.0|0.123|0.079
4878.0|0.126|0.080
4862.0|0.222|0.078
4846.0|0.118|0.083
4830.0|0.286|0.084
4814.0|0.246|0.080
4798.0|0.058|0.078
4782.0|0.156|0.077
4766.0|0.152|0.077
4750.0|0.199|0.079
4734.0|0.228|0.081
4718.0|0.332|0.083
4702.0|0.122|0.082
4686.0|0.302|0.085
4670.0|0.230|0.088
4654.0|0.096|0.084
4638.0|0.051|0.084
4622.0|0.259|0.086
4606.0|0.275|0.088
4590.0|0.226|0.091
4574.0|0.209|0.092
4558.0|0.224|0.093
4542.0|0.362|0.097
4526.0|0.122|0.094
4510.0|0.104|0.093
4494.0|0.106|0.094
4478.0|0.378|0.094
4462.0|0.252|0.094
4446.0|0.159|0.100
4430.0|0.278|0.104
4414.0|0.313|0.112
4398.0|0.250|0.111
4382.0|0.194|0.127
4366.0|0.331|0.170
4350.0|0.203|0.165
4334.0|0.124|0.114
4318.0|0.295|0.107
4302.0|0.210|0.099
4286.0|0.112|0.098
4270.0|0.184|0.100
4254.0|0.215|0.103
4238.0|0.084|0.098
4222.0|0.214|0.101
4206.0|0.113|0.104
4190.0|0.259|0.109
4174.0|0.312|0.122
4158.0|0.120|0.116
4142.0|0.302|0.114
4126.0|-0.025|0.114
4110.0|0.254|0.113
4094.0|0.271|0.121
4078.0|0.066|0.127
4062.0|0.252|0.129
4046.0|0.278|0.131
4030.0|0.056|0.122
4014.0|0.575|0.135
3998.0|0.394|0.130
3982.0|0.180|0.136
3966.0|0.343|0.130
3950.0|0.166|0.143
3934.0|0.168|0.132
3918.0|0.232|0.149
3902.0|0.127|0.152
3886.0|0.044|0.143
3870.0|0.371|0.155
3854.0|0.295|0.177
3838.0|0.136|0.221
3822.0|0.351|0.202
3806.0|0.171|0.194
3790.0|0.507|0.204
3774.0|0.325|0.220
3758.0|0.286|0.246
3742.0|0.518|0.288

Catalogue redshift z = 1.078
